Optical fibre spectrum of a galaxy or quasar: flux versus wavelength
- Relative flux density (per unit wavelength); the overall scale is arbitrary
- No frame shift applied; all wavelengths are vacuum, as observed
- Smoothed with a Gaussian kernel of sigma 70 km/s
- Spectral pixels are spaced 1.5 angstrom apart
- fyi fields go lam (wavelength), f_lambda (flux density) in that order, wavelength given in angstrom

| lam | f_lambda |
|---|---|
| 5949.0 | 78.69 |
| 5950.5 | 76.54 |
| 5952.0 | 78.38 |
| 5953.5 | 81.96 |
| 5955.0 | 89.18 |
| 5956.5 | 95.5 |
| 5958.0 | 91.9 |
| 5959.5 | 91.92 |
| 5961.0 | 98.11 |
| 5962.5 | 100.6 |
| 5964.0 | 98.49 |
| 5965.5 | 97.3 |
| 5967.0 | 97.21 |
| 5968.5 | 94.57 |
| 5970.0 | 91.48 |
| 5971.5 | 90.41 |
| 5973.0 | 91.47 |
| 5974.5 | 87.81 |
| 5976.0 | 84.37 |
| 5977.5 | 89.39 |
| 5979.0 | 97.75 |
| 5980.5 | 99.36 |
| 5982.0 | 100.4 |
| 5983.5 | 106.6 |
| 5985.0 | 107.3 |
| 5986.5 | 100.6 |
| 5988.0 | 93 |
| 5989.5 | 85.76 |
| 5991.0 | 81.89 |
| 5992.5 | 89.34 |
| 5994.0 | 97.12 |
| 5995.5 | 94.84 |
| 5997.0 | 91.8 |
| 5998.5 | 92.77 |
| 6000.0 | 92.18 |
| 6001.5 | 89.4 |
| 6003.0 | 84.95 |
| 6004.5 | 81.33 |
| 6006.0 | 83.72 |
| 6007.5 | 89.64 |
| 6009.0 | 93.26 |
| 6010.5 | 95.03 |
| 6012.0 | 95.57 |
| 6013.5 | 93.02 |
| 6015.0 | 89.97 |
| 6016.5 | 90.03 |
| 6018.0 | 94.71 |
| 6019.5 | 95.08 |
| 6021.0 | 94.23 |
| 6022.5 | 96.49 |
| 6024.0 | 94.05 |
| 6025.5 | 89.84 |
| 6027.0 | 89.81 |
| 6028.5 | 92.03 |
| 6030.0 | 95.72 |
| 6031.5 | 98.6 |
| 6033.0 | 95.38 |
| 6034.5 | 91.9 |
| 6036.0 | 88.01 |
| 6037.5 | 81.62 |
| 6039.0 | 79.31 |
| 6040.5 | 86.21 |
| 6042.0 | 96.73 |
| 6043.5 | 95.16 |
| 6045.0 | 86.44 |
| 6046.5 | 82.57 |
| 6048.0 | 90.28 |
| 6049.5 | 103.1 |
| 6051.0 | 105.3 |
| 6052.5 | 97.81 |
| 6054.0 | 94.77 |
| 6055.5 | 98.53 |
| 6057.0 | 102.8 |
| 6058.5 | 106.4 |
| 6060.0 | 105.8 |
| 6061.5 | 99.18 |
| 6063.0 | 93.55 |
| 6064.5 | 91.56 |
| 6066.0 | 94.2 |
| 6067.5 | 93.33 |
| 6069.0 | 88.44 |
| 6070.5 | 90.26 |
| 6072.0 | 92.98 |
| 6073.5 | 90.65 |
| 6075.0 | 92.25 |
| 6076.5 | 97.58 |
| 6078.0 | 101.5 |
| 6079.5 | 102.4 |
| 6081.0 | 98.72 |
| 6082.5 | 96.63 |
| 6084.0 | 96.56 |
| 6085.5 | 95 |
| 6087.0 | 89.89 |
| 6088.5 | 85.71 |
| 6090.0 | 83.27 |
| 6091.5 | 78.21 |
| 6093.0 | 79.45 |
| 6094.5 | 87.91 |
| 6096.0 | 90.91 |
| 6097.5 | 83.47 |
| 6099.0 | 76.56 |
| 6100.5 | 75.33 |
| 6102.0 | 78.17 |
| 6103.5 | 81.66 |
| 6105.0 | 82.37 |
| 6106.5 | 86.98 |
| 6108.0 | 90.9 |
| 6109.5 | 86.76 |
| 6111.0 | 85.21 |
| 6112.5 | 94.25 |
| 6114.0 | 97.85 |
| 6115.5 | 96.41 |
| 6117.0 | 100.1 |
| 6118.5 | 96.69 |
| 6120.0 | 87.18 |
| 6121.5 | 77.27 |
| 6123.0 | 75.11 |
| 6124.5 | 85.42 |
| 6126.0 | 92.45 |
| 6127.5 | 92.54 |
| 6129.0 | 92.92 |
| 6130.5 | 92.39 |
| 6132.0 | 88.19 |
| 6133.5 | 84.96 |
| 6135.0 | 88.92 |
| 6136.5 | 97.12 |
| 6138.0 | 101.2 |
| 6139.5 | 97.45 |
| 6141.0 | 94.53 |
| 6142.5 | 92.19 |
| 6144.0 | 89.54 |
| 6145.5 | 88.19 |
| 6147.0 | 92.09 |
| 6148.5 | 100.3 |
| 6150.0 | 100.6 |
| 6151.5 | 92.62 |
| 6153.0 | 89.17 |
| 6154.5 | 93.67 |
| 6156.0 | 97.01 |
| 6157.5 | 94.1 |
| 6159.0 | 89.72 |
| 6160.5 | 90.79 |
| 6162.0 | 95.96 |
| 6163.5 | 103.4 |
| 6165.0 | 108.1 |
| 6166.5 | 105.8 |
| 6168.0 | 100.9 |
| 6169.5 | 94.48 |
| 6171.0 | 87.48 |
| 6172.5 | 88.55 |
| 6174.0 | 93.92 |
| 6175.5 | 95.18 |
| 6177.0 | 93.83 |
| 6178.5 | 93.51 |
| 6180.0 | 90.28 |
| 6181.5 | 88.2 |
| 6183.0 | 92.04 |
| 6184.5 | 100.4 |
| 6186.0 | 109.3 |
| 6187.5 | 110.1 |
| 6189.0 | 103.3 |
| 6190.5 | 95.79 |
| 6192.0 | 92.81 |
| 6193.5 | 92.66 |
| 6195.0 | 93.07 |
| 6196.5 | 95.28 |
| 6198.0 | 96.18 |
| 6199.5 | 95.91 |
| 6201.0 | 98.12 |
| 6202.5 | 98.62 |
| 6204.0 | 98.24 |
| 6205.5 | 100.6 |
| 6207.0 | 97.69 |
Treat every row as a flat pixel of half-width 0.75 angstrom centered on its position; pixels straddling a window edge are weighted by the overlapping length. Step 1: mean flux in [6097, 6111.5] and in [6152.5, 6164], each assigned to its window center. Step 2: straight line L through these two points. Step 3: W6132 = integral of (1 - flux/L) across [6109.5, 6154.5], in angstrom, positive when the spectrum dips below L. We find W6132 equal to -1.6 angstrom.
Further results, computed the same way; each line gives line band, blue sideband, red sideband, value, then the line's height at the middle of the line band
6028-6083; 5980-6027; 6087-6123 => -3.2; 89.4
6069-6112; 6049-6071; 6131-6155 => 3.4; 96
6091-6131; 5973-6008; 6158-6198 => 3.4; 94.9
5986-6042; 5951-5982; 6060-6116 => 0.3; 91.5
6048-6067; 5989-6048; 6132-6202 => -1.5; 91.9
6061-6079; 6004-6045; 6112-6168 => -0.3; 92.2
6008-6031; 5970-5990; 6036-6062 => 0.4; 94.7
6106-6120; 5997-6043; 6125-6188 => 0.1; 93.6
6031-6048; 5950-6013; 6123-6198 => 0.7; 93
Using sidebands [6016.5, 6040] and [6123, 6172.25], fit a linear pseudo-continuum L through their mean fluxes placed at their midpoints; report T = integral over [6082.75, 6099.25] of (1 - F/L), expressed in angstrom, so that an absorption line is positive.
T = 1.09 angstrom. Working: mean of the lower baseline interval 91.7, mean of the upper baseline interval 93.8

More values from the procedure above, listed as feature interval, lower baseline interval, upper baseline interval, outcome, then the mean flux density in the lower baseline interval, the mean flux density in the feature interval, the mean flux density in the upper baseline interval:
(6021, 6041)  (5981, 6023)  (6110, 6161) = 0.4 angstrom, 92.9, 90.9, 92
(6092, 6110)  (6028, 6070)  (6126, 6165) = 2.0 angstrom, 94.1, 83.3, 93.8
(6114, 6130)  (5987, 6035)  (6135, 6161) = 0.6 angstrom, 91.7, 90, 94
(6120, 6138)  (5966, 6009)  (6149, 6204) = 1.3 angstrom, 92.4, 88.5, 96.2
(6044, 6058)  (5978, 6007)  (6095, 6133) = -0.9 angstrom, 93.1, 95.9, 87.5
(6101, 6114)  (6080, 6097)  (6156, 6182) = 0.6 angstrom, 89.4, 86.3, 95.1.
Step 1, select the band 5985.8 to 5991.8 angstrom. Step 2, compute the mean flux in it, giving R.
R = 90.2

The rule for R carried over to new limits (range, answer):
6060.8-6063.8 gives 96.2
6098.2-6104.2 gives 77.9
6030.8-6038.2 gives 91.1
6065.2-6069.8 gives 92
